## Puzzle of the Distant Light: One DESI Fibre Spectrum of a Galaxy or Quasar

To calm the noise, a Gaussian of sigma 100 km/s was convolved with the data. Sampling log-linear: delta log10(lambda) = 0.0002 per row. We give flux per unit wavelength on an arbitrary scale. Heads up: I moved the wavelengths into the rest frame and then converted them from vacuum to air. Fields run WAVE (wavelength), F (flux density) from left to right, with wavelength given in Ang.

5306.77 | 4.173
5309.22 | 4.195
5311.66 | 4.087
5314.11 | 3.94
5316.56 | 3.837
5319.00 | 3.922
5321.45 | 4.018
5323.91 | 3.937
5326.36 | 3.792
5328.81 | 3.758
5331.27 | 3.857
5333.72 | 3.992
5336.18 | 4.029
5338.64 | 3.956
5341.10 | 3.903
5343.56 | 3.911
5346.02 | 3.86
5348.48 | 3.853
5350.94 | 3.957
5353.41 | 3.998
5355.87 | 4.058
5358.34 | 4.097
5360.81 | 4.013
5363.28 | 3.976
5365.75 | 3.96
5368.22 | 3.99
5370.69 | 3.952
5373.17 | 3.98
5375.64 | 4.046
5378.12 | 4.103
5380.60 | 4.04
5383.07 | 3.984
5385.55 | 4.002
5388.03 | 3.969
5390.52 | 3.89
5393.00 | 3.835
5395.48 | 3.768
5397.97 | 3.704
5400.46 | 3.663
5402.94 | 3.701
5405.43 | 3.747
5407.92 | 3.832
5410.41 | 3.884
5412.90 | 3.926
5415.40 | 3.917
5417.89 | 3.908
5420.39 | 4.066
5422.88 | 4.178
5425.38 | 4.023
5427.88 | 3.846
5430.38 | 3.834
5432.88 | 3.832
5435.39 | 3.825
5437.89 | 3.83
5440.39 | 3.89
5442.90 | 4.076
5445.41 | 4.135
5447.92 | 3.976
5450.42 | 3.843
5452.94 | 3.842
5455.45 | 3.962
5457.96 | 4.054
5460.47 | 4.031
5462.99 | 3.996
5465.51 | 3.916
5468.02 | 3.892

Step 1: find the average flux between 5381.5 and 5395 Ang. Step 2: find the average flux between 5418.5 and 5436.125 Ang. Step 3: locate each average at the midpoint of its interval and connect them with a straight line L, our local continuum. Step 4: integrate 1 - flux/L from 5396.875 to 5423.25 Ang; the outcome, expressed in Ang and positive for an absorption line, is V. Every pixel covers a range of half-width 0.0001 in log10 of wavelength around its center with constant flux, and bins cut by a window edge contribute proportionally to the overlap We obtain 0.55 Ang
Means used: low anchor 3.93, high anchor 3.94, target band 3.86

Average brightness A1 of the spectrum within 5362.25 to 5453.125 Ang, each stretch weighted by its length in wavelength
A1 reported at 3.92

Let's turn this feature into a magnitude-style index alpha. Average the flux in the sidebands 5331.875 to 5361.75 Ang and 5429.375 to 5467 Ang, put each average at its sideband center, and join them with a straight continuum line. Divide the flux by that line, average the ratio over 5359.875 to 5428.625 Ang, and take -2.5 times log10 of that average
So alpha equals 0.008 mag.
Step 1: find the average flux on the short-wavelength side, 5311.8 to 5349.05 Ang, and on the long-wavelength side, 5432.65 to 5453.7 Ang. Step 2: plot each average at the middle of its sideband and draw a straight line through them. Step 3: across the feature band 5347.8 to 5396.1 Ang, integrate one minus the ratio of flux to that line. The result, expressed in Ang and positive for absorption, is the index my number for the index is -0.8 Ang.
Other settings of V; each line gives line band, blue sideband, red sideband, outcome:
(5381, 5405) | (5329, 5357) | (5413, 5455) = 0.6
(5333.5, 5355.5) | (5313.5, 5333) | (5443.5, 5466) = -0.2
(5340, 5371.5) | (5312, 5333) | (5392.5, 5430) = -0.7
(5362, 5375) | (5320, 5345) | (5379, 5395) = -0.1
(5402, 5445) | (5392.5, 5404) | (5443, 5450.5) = -0.3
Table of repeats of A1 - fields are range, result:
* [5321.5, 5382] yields 3.96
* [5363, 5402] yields 3.93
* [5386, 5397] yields 3.87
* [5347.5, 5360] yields 4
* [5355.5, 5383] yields 4.02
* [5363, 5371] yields 3.97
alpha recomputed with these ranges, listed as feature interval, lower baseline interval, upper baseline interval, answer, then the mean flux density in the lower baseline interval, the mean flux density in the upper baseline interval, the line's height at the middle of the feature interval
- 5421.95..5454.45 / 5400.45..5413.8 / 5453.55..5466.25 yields -0.01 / 3.8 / 3.99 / 3.91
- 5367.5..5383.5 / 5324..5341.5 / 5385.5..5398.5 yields -0.04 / 3.9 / 3.86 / 3.87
